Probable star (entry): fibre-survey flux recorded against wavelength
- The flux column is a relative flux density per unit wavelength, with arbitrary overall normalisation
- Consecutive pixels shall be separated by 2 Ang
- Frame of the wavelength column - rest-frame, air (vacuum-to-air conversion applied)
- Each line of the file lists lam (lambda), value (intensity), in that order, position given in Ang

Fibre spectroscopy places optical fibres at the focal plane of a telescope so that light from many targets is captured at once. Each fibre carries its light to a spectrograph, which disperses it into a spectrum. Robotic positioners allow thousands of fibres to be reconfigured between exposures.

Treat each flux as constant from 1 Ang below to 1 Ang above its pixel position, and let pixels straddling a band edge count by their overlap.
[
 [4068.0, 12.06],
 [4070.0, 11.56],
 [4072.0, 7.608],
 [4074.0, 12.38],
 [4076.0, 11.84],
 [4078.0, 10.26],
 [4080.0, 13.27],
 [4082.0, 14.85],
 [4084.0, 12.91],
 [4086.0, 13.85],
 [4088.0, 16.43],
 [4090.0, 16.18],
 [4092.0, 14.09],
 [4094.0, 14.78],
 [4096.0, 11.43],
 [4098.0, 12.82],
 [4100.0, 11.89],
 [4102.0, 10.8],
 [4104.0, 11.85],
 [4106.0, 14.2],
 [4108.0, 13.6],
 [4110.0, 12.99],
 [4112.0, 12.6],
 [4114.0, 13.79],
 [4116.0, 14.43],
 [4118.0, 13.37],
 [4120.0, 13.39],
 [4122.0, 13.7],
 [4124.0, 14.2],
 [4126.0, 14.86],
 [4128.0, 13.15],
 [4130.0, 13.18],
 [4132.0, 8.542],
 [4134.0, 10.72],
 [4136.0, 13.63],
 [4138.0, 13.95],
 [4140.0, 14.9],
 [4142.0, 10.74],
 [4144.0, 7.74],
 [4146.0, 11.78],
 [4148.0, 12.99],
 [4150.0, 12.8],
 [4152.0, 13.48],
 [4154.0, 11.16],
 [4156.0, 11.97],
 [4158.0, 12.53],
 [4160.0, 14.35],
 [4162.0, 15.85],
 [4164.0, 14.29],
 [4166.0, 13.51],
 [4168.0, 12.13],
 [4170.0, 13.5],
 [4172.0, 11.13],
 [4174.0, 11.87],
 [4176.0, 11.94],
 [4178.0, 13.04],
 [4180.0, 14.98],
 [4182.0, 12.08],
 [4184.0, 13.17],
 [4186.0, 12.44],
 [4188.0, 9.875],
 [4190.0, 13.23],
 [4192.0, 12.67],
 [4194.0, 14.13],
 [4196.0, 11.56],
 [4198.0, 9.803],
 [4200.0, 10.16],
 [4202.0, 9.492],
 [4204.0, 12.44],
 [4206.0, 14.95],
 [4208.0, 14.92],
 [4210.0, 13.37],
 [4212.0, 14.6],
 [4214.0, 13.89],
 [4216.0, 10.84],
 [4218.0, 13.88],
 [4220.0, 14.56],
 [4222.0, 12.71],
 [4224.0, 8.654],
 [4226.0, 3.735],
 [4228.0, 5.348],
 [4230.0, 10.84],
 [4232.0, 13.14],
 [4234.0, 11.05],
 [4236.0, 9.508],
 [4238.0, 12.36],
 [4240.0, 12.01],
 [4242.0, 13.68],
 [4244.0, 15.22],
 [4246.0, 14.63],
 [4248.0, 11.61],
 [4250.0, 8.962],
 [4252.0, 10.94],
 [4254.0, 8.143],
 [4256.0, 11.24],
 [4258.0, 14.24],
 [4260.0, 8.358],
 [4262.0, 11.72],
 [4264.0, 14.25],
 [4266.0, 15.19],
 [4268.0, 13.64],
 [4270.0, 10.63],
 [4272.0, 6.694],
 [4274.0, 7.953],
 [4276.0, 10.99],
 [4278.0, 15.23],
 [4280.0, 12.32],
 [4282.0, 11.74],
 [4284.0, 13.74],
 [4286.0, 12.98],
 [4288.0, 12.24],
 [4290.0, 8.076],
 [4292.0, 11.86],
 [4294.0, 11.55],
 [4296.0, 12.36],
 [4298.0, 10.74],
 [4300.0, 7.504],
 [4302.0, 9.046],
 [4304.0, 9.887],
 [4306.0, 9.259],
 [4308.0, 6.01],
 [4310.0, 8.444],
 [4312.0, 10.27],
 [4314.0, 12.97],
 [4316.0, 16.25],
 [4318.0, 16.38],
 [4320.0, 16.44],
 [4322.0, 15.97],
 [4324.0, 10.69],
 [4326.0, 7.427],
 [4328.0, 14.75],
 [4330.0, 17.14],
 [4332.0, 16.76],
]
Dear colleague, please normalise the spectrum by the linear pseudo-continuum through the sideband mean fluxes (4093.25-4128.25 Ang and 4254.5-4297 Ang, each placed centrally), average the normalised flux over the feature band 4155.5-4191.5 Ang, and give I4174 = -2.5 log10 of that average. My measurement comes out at -0.02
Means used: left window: 13.2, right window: 11.7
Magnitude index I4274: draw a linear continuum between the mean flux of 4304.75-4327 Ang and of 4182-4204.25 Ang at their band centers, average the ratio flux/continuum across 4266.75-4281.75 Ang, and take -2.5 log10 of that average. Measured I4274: 0.06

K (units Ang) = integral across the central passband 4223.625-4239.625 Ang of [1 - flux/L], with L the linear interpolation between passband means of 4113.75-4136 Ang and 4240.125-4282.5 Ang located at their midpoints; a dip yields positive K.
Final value 3.4 Ang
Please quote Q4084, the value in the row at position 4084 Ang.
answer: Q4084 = 12.91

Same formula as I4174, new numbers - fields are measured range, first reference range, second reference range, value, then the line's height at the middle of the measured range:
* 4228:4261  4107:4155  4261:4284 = 0.06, 12.1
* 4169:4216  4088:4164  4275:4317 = -0.02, 12.3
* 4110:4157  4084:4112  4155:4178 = 0.05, 13.2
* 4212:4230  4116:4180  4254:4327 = 0.13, 12.1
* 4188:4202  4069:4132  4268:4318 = 0.04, 12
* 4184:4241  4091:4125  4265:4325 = 0.06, 12.3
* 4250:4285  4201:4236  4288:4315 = -0.09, 10.6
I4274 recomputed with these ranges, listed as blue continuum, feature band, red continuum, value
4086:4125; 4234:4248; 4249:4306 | -0.09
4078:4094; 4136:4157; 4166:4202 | 0.07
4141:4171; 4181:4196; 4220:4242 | -0.08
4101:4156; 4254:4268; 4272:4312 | -0.13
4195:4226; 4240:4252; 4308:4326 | -0.03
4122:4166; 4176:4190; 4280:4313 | -0.04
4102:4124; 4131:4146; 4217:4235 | 0.11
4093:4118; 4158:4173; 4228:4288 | -0.08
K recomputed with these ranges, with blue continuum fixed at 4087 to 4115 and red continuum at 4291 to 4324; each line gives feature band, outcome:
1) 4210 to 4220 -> -0.9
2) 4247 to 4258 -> 1.4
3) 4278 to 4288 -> -1.0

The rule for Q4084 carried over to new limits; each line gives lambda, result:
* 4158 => 12.53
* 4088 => 16.43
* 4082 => 14.85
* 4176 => 11.94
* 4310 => 8.444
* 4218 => 13.88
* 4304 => 9.887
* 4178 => 13.04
